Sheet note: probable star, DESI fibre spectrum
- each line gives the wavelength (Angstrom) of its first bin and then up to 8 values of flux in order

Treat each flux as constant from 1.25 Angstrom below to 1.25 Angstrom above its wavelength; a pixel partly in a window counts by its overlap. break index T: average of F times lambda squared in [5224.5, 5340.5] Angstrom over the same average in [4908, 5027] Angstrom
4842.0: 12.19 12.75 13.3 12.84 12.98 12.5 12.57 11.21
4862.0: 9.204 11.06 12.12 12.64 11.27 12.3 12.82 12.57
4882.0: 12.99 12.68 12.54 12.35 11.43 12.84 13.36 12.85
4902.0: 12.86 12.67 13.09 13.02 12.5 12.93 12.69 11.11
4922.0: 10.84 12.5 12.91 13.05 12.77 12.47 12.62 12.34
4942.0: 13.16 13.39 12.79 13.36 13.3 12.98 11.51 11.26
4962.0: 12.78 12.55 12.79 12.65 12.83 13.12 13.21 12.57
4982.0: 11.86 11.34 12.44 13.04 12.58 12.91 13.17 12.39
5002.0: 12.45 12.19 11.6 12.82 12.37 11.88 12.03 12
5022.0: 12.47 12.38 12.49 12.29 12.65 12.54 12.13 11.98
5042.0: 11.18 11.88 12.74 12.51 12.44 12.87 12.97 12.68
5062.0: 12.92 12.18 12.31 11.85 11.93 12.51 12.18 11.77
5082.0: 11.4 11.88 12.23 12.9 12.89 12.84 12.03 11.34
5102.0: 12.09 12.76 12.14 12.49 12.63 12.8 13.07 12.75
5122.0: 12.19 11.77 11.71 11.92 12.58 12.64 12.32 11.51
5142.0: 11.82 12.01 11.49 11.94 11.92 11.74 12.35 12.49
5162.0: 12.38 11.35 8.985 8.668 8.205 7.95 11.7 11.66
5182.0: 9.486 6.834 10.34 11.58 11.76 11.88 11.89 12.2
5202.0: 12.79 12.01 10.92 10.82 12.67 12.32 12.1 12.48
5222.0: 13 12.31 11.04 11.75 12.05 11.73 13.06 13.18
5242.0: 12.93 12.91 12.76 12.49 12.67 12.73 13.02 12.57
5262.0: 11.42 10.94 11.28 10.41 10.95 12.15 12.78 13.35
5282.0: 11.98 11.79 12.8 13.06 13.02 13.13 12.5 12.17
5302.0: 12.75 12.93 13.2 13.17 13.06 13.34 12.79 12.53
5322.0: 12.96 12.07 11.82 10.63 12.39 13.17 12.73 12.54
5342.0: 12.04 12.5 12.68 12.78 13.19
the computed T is 1.1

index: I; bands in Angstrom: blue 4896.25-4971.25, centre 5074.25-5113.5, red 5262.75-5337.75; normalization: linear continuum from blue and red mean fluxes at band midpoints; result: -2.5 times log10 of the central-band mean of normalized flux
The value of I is 0.02 mag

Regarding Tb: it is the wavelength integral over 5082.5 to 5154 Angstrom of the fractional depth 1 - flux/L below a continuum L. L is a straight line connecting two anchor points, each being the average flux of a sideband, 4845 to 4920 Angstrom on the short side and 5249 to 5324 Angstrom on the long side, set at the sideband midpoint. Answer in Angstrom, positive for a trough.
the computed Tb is 1.2 Angstrom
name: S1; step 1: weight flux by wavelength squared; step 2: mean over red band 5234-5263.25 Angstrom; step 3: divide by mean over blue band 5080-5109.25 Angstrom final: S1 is 1.1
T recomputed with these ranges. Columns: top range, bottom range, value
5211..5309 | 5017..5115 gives 1.08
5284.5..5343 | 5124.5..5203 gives 1.19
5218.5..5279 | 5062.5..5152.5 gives 1.06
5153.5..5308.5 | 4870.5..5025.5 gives 1.06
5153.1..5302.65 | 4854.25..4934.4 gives 1.09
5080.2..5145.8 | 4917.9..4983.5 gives 1.04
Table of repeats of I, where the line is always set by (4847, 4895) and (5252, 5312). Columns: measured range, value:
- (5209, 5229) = 0.02 mag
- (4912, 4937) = -0.02 mag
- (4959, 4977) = -0.04 mag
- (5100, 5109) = 0.00 mag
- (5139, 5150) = 0.05 mag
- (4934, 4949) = -0.05 mag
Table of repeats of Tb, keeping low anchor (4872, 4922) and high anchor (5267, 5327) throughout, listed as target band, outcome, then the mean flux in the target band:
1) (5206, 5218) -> 0.71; 11.8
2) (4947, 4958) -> -0.25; 12.8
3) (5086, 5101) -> 0.19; 12.4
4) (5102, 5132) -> 0.35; 12.4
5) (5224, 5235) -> 0.68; 11.7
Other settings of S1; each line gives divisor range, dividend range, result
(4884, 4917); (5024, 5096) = 1.03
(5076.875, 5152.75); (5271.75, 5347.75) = 1.11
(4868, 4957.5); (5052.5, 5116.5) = 1.05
